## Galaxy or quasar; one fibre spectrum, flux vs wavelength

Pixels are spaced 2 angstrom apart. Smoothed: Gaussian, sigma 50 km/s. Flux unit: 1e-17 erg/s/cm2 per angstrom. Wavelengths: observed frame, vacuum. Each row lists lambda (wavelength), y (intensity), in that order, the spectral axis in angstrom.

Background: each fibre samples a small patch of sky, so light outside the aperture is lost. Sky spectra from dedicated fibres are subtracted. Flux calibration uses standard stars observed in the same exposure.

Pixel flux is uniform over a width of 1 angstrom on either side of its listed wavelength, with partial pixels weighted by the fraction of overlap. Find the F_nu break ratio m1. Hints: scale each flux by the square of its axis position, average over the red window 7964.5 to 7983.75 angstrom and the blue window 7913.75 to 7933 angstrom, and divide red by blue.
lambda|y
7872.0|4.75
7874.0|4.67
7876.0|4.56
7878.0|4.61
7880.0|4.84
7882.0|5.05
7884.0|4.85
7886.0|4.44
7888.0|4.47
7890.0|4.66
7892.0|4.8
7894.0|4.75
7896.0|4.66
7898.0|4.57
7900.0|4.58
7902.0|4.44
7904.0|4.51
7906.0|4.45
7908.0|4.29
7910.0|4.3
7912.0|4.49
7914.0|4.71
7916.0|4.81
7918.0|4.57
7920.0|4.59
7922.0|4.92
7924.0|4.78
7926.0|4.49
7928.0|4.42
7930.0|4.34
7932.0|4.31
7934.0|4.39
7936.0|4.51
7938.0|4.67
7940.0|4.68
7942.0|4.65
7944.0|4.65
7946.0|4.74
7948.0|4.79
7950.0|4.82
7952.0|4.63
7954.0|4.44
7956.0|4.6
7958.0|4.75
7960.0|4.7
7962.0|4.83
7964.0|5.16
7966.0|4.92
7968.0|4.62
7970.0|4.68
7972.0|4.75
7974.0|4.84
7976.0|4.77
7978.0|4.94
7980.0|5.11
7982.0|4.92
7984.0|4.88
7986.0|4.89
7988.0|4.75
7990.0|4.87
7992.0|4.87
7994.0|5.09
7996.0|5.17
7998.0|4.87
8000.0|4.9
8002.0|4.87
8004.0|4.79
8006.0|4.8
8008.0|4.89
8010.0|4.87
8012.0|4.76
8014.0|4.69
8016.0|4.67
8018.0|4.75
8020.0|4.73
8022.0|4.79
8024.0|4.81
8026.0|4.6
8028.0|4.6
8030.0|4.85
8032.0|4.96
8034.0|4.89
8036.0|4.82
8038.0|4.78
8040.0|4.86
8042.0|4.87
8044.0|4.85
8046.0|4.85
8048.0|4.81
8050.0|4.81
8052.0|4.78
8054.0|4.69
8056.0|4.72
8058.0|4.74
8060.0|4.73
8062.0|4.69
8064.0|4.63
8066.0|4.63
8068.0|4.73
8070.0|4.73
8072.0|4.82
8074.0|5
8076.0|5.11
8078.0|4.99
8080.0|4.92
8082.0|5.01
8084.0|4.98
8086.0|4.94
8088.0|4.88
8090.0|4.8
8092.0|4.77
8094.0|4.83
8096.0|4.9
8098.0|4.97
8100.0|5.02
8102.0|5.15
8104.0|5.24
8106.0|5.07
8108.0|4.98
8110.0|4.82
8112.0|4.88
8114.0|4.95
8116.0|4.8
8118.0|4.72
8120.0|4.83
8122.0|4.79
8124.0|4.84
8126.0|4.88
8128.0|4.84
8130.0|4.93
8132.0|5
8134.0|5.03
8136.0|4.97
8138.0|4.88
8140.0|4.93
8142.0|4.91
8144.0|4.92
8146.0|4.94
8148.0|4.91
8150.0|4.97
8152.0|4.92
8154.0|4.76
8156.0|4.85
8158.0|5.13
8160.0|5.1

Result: 1.1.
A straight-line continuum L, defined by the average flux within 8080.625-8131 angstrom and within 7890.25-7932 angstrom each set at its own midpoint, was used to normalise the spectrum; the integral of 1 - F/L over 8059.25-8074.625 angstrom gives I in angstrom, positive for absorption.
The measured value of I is 0.3 angstrom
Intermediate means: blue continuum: 4.57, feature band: 4.74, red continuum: 4.91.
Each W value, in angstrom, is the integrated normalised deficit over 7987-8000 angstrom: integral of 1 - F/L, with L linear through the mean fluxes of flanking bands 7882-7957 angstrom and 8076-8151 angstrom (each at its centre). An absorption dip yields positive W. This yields -0.6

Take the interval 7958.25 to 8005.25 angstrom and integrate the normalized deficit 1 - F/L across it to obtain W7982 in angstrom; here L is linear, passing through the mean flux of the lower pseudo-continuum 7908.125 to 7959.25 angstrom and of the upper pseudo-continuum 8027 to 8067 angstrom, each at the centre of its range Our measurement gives -2.0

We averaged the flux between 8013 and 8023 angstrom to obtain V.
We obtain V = 4.73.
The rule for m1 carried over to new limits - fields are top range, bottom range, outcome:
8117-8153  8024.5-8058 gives 1.05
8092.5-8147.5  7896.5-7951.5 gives 1.13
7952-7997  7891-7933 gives 1.08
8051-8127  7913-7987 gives 1.07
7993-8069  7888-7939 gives 1.08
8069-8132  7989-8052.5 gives 1.04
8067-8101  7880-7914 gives 1.12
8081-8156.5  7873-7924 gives 1.12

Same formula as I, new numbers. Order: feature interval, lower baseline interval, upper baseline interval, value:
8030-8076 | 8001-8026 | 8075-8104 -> 0.7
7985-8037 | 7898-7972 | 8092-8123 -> -0.8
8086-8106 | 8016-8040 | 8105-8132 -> -0.4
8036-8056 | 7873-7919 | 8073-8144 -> 0.1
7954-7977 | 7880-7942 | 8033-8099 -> -0.5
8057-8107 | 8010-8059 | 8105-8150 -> -0.5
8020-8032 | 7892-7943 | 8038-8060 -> 0.0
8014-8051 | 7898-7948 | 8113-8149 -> -0.4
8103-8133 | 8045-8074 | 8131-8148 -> -0.1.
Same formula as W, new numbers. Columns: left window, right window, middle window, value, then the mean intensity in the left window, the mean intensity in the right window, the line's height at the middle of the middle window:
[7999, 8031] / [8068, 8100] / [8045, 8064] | 0.4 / 4.77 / 4.91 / 4.85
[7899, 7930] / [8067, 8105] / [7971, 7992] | -0.8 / 4.55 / 4.94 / 4.7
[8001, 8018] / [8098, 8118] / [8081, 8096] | 0.2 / 4.79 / 4.98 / 4.94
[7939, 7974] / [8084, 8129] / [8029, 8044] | -0.1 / 4.73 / 4.91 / 4.83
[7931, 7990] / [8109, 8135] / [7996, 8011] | -0.3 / 4.74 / 4.87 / 4.77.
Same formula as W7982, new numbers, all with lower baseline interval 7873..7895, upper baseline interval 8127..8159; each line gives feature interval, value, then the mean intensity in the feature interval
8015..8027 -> 0.24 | 4.72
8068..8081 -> -0.12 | 4.91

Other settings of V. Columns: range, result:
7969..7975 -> 4.76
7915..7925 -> 4.73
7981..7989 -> 4.86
